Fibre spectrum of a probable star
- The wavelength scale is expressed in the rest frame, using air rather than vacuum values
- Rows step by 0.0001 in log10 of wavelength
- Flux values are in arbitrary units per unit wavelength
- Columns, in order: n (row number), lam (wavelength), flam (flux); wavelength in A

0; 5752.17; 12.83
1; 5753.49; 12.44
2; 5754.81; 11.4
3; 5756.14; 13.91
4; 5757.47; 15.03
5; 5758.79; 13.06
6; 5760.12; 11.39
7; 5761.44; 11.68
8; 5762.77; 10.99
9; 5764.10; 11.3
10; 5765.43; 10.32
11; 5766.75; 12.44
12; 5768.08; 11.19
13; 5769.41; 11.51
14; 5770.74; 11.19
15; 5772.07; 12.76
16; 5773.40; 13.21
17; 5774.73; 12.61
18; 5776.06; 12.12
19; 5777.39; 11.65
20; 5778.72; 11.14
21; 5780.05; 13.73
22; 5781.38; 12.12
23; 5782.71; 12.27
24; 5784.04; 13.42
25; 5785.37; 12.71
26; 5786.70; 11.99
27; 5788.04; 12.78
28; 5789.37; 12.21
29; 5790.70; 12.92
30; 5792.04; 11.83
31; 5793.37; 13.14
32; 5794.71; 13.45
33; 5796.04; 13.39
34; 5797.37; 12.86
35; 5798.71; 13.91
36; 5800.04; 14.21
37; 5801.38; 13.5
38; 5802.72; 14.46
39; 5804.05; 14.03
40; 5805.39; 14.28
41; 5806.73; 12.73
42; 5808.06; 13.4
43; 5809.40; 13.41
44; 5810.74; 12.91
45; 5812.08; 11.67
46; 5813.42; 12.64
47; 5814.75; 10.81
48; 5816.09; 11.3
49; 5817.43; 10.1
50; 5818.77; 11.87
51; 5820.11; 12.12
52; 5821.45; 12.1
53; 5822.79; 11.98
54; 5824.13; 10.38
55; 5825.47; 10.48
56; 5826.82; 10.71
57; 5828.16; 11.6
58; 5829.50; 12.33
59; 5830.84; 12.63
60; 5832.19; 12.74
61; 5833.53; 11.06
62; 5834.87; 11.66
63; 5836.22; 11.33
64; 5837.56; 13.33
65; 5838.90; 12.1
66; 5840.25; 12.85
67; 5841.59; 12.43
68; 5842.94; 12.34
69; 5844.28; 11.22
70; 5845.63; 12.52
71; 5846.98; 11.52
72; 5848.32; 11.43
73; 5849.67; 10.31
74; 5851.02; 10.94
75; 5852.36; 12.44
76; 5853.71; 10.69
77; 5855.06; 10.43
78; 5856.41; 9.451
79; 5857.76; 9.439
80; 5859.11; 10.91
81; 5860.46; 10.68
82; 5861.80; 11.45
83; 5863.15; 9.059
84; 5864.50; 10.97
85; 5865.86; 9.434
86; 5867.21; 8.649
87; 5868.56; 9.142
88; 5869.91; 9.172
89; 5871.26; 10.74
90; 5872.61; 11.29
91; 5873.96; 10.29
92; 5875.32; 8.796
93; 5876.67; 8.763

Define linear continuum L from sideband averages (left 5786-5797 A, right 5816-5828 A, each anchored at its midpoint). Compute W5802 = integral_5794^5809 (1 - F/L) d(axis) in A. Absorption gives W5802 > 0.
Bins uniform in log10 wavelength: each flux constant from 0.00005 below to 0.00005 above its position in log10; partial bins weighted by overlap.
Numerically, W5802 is -1.75 A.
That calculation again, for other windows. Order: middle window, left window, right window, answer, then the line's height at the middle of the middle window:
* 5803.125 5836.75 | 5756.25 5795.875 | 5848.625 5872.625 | -2.3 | 11.3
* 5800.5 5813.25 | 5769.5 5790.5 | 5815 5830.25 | -1.8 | 11.7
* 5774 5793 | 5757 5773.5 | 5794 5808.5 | 0.6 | 12.8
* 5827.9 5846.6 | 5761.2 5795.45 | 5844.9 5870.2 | -2.1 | 10.9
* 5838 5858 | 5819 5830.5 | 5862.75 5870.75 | -2.0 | 10.4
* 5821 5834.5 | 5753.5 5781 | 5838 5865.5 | -0.2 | 11.4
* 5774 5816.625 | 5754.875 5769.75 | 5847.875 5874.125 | -4.9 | 11.5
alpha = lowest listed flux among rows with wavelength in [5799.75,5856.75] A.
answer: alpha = 9.451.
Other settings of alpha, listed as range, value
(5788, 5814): 11.67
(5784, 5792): 11.99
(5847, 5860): 9.439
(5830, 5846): 11.06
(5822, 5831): 10.38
